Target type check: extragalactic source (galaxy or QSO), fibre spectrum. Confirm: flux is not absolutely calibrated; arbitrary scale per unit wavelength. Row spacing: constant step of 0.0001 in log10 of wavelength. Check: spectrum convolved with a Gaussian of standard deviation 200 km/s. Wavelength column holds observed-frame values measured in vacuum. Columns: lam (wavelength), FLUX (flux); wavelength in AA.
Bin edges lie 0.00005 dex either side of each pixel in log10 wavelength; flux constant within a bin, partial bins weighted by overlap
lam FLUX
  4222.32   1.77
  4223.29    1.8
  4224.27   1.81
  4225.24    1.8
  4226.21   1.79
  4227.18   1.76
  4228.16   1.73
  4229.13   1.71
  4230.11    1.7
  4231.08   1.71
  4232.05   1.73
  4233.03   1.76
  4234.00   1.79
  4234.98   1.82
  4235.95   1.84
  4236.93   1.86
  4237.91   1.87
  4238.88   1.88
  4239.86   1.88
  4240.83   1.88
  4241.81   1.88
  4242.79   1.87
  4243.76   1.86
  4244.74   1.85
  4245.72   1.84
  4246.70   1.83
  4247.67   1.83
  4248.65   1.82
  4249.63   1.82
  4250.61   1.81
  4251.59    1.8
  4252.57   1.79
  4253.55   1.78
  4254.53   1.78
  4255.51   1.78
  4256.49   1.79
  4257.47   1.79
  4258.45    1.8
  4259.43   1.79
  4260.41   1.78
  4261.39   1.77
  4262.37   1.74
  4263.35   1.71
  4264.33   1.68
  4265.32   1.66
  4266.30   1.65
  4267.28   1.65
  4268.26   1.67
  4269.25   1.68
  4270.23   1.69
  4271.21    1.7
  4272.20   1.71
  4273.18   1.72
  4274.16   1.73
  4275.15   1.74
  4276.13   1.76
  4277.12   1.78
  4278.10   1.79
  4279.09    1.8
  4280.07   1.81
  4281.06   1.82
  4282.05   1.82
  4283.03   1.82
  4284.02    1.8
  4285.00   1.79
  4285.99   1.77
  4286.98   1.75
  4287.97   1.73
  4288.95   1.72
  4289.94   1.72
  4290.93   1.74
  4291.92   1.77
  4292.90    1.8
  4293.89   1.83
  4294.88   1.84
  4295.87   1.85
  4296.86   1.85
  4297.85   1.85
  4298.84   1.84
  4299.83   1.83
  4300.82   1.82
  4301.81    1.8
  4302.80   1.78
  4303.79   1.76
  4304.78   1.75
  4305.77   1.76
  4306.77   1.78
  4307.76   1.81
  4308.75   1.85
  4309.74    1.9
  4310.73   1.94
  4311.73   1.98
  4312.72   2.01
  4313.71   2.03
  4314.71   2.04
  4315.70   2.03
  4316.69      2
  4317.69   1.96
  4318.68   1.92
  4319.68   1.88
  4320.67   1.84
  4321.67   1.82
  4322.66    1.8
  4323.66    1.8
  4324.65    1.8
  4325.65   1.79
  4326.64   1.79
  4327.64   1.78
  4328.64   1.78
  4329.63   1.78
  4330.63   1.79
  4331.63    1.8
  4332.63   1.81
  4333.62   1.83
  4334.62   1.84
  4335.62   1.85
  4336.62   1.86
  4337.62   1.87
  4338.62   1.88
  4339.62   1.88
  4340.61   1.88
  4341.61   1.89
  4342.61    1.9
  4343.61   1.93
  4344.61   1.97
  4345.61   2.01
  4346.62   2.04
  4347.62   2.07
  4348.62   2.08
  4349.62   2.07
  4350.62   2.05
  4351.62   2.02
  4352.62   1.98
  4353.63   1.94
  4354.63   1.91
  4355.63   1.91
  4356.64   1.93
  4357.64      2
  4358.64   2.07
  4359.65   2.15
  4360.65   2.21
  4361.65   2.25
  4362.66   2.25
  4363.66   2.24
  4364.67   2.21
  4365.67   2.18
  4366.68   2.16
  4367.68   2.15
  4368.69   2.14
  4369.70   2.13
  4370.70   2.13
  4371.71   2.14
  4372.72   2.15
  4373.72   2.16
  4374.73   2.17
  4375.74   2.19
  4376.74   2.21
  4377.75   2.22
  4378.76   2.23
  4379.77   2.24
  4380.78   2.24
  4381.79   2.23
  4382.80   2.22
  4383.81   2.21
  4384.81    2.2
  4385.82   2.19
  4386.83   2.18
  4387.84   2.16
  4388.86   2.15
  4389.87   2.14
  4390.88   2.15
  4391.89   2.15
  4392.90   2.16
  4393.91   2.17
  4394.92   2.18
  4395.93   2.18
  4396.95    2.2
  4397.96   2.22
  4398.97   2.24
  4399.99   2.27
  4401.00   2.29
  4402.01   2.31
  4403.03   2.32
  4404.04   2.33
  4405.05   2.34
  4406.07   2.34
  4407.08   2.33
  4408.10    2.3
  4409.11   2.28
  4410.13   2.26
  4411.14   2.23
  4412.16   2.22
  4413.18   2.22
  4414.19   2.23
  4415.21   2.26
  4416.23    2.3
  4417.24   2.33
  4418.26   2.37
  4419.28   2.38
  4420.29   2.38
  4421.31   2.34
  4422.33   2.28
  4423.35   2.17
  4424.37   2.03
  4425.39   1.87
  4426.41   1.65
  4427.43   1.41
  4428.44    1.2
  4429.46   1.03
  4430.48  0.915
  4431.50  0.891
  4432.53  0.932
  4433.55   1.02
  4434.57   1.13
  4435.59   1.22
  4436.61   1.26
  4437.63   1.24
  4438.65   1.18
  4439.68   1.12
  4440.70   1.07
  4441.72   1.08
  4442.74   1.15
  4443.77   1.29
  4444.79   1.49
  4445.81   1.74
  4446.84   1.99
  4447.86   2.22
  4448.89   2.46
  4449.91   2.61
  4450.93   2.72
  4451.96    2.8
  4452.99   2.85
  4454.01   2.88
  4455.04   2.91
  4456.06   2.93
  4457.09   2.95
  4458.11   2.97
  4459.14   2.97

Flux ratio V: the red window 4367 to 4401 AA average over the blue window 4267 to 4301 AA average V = 1.2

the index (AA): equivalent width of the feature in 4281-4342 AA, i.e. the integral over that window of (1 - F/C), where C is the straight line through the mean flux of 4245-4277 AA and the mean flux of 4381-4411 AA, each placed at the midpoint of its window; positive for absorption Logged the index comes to 3.0 AA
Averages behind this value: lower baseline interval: 1.75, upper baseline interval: 2.23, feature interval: 1.84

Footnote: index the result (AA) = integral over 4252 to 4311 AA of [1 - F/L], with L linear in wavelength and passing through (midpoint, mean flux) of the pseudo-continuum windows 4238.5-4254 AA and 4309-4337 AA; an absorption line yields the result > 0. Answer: 2.6 AA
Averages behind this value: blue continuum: 1.84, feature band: 1.77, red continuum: 1.87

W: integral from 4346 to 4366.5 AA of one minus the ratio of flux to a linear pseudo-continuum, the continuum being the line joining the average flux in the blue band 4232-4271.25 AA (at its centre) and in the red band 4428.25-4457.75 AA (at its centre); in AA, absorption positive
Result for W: -3.6 AA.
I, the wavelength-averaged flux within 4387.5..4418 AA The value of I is 2.24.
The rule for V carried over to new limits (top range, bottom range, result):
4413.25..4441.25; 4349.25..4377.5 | 0.78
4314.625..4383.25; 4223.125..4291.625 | 1.13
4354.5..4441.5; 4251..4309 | 1.14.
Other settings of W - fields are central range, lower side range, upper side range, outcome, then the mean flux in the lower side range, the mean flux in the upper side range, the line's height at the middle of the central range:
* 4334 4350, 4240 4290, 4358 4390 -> 1.0 AA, 1.77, 2.18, 2.06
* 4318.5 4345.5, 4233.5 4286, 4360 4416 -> 2.4 AA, 1.78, 2.22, 2.03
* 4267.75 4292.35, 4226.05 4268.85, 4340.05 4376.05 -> 1.5 AA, 1.78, 2.07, 1.87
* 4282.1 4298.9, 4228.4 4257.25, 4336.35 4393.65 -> 1.1 AA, 1.81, 2.1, 1.92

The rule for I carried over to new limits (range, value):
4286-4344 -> 1.84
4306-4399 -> 2.03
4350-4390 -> 2.14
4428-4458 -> 1.75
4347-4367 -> 2.08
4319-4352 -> 1.88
